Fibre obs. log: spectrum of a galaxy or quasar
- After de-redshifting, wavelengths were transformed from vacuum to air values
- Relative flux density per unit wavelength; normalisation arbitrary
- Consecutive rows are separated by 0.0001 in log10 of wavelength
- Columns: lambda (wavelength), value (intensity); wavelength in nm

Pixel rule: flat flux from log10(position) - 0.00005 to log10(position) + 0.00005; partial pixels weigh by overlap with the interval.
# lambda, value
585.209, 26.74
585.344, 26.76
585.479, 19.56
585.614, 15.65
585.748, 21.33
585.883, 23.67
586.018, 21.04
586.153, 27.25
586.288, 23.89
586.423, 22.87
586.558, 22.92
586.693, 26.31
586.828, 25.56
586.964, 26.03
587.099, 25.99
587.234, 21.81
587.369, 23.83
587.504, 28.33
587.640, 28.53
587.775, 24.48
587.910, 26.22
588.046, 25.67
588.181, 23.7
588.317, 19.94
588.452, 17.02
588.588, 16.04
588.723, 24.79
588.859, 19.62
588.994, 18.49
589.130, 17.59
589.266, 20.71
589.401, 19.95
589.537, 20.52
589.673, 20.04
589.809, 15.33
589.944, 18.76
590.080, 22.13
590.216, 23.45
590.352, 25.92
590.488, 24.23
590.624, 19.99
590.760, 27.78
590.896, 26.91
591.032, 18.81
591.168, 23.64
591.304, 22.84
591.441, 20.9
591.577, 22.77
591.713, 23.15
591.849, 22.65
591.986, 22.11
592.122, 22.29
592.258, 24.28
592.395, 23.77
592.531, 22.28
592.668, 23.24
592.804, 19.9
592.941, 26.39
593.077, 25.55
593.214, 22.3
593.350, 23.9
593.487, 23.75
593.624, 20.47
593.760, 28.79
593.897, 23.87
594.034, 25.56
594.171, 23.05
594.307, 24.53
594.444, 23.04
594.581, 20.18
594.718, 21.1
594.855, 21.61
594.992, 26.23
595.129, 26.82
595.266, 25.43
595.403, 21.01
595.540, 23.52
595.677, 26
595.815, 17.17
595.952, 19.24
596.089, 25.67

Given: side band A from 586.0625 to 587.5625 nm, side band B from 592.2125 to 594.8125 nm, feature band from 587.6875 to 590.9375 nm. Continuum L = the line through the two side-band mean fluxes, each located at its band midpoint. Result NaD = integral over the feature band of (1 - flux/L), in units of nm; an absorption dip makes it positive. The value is 0.36 nm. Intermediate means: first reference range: 24.9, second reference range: 23.4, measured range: 21.6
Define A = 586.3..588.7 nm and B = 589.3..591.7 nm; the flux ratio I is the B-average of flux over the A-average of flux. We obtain 0.9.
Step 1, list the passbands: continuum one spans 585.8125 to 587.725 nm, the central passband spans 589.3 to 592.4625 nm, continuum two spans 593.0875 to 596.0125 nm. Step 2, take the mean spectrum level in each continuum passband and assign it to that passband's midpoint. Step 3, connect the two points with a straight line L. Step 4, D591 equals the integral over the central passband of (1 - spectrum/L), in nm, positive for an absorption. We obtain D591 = 0.230 nm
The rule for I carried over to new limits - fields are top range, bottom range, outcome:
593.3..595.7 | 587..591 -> 1.06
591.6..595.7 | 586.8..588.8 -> 0.99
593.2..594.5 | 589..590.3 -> 1.21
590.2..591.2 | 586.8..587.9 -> 0.93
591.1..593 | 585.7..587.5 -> 0.94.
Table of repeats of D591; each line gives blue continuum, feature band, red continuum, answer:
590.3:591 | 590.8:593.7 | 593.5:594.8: 0.127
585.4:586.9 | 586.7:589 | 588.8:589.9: -0.295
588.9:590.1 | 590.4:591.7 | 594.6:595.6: -0.177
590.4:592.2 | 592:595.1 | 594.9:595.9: -0.021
